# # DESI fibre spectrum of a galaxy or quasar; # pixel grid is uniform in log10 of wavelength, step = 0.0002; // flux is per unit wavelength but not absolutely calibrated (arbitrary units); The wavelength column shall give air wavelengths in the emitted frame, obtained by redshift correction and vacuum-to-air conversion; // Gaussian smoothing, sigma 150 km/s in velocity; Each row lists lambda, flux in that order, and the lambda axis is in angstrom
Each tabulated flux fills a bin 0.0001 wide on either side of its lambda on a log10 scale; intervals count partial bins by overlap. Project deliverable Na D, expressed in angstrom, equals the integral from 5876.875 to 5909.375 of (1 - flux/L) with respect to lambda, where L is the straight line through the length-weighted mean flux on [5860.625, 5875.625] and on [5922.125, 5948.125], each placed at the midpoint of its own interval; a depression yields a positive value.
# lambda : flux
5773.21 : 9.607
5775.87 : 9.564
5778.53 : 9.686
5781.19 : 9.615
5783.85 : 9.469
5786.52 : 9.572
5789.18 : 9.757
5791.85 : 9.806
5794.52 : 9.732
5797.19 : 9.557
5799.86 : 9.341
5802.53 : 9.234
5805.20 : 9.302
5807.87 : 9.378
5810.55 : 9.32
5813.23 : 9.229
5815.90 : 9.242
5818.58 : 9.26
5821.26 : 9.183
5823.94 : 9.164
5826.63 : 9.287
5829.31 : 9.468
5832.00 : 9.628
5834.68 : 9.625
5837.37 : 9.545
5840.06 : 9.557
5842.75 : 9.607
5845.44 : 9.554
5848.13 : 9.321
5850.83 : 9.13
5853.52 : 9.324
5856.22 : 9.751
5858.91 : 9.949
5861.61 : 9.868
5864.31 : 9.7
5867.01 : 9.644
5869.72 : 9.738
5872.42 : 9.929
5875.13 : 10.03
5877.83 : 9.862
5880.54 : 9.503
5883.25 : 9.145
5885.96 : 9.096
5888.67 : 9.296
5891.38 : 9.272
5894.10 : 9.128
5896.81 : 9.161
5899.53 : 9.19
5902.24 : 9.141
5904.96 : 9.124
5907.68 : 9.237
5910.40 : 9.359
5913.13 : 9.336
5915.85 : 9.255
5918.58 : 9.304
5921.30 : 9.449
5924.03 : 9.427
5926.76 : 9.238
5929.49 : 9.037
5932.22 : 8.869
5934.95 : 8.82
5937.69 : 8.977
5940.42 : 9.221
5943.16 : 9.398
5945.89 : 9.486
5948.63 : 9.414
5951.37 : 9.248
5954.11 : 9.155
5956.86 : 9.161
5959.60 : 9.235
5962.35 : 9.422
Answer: 1.1 angstrom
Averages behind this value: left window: 9.8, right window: 9.18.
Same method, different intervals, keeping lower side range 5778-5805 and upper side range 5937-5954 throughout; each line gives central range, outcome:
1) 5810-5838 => 0.4 angstrom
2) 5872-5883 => -0.4 angstrom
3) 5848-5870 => -0.4 angstrom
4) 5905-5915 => 0.1 angstrom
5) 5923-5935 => 0.3 angstrom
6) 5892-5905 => 0.3 angstrom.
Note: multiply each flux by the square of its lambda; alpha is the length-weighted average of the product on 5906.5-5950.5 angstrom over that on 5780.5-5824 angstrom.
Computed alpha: 1.02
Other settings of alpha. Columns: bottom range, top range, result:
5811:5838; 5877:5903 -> 1.01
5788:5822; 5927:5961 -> 1.02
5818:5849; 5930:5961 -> 1.01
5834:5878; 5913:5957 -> 0.98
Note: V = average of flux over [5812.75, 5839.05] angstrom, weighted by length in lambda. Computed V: 9.37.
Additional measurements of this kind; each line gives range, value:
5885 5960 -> 9.22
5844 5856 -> 9.37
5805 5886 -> 9.5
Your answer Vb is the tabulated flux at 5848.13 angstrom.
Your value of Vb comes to 9.321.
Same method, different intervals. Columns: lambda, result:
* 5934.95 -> 8.82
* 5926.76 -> 9.238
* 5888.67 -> 9.296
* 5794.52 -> 9.732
